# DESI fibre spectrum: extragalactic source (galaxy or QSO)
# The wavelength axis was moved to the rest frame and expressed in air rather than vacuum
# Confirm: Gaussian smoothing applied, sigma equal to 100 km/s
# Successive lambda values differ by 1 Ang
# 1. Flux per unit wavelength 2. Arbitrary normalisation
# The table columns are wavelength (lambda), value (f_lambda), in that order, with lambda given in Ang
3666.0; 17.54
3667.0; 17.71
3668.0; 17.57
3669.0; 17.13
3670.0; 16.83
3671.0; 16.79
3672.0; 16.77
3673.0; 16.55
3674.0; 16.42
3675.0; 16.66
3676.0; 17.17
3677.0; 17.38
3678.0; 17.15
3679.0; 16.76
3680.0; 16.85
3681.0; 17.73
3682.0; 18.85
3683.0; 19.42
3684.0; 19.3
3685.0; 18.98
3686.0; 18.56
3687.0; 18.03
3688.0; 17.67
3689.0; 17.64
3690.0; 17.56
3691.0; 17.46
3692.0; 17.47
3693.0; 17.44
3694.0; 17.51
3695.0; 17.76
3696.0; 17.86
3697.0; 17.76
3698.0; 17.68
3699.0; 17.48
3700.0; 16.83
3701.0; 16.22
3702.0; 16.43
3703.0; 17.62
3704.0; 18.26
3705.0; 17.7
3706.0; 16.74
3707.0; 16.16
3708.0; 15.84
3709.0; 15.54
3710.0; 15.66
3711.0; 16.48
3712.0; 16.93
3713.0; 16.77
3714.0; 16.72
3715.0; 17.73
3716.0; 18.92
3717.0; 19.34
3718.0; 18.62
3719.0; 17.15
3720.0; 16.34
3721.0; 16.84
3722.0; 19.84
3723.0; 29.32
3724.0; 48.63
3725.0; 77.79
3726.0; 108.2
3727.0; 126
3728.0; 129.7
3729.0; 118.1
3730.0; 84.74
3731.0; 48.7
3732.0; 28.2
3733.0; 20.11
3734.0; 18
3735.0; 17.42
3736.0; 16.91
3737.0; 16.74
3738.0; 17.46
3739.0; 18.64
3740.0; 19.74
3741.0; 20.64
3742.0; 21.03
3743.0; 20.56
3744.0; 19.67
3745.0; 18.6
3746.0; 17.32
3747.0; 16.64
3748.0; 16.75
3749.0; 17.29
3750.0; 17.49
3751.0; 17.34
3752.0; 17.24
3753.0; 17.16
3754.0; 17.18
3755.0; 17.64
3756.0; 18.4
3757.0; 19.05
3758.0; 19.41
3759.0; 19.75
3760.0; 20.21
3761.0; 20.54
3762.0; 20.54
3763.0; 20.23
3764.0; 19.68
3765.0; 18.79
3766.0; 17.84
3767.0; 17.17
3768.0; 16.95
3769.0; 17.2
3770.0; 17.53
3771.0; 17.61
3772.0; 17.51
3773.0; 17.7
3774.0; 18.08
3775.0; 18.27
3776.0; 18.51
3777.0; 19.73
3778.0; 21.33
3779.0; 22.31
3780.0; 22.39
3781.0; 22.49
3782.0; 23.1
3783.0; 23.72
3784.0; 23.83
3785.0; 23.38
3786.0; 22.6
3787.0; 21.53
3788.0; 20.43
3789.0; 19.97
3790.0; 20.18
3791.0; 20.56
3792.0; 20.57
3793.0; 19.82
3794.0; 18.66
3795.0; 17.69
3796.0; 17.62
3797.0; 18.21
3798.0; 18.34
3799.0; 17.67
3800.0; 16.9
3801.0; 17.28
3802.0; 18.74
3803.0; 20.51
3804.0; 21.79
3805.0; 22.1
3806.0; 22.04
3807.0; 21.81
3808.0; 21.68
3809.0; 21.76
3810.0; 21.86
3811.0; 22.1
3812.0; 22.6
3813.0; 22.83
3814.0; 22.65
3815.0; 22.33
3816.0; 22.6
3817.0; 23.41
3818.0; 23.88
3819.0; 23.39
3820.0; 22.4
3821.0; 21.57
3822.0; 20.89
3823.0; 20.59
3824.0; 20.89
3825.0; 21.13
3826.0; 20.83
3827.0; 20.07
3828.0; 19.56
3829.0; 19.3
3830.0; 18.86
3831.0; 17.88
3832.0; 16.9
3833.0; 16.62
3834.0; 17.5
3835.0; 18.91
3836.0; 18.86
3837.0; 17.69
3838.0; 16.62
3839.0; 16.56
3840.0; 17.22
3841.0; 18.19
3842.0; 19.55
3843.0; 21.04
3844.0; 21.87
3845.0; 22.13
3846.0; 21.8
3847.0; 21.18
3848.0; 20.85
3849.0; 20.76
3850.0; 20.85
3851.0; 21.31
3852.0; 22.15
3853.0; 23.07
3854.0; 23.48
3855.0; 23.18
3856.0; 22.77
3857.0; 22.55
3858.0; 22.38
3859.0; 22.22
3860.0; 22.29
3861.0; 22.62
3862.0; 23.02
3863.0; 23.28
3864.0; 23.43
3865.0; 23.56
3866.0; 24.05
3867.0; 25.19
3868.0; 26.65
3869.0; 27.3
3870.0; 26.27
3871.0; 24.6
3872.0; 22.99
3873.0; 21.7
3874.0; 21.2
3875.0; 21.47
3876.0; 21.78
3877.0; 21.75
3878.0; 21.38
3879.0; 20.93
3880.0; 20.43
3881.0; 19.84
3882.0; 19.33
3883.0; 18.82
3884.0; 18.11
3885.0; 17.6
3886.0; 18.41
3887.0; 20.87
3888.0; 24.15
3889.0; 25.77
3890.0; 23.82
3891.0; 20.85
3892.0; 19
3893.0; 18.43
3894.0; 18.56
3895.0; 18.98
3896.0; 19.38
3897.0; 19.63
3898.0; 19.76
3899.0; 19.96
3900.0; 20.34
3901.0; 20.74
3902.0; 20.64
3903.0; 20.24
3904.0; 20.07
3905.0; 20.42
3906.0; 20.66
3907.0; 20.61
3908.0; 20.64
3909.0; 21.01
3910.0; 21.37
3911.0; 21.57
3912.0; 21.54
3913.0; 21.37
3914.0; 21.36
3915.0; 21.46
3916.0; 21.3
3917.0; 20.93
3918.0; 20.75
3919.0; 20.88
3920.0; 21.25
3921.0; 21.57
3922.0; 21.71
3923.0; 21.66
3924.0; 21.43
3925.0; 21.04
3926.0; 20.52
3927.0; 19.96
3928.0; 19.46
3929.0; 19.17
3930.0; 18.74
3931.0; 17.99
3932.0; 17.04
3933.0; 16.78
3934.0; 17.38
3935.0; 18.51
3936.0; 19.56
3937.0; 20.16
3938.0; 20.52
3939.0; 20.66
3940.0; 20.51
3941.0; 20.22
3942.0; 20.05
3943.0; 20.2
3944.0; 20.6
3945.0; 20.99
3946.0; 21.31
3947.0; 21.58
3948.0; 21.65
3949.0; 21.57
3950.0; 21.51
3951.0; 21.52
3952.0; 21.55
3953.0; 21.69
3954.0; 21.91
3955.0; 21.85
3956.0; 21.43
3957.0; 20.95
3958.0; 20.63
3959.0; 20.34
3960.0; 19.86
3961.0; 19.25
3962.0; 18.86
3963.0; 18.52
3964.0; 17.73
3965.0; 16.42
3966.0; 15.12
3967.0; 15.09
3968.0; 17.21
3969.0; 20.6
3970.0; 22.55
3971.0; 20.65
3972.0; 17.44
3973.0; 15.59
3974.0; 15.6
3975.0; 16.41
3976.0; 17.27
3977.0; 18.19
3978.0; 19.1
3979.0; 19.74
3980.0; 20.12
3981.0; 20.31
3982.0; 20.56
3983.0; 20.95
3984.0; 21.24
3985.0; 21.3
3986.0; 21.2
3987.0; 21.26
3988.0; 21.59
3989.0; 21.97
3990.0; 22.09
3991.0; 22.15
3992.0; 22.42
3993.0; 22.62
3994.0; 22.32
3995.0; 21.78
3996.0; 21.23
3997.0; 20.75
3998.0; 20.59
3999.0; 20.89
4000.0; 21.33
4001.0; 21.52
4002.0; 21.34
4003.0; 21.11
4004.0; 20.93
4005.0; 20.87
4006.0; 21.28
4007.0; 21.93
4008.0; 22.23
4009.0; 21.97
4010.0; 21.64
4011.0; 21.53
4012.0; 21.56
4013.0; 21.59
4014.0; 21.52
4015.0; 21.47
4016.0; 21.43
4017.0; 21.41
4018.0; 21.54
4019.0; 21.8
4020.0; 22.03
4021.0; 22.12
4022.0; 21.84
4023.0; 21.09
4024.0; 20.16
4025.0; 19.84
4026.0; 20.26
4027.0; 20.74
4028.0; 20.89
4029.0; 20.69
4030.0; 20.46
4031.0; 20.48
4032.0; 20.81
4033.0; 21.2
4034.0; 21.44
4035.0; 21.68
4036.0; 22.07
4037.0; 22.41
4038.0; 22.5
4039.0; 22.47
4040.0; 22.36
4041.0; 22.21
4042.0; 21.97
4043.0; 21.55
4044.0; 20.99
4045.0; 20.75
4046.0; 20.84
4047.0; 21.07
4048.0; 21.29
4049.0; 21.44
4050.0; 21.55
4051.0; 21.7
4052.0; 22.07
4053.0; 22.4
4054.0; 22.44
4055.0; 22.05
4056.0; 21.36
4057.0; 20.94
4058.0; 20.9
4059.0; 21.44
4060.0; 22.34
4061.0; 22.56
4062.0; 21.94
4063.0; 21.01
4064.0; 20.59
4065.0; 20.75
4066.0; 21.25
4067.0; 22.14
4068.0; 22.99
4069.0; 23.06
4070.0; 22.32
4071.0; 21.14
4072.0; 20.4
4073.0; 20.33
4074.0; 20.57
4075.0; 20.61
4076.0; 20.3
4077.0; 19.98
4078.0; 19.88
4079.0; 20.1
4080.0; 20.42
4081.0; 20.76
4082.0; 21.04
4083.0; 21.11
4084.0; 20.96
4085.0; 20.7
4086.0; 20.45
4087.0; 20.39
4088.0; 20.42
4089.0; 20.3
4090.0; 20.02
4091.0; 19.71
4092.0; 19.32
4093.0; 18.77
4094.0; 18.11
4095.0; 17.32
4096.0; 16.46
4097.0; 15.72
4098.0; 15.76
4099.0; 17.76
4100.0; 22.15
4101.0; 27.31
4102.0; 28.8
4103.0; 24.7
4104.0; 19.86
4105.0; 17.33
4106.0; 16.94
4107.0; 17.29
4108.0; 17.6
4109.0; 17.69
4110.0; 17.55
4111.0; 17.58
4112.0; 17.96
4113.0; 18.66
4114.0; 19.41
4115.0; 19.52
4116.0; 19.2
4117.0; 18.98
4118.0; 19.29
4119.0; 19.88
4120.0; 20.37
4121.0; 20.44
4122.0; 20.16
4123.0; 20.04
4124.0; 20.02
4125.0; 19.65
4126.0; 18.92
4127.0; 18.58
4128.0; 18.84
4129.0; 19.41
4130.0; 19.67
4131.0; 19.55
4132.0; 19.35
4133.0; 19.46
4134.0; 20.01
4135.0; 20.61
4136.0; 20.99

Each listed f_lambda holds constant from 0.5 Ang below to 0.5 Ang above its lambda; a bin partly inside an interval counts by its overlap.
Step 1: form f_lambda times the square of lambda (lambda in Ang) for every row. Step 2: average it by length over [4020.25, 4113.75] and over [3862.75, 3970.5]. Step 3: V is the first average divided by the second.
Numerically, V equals 1.08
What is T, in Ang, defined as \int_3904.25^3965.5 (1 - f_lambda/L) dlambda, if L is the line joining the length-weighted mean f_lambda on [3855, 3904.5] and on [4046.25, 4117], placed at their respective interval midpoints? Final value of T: 2.6 Ang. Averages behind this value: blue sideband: 21.6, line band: 20.4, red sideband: 20.4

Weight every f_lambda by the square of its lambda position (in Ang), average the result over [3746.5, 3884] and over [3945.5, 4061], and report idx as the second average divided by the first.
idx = 1.12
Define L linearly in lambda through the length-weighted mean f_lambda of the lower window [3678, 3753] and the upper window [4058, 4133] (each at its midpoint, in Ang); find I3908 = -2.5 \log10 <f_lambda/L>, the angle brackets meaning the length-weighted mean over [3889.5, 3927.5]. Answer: 0.12 mag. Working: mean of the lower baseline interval 26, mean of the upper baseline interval 20.1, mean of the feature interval 20.7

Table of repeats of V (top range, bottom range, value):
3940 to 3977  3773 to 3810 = 1.05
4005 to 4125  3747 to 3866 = 1.17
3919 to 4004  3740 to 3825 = 1.10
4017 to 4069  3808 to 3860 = 1.15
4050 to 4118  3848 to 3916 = 1.04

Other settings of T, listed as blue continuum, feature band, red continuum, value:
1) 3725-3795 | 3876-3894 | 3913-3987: 1.4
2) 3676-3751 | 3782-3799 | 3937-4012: 2.7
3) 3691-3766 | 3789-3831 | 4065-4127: 7.1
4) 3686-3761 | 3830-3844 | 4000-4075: 3.6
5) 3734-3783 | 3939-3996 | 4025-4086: 1.2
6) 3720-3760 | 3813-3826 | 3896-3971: 2.8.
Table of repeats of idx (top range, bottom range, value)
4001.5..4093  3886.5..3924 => 1.09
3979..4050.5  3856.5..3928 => 1.06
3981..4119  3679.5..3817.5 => 1.04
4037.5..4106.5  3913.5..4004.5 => 1.09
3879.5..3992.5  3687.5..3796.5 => 0.92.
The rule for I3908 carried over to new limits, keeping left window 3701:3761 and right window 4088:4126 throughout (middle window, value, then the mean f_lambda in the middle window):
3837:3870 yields 0.15 mag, 22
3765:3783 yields 0.37 mag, 19.3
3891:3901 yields 0.24 mag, 19.5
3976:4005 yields 0.06 mag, 21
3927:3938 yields 0.25 mag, 18.6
